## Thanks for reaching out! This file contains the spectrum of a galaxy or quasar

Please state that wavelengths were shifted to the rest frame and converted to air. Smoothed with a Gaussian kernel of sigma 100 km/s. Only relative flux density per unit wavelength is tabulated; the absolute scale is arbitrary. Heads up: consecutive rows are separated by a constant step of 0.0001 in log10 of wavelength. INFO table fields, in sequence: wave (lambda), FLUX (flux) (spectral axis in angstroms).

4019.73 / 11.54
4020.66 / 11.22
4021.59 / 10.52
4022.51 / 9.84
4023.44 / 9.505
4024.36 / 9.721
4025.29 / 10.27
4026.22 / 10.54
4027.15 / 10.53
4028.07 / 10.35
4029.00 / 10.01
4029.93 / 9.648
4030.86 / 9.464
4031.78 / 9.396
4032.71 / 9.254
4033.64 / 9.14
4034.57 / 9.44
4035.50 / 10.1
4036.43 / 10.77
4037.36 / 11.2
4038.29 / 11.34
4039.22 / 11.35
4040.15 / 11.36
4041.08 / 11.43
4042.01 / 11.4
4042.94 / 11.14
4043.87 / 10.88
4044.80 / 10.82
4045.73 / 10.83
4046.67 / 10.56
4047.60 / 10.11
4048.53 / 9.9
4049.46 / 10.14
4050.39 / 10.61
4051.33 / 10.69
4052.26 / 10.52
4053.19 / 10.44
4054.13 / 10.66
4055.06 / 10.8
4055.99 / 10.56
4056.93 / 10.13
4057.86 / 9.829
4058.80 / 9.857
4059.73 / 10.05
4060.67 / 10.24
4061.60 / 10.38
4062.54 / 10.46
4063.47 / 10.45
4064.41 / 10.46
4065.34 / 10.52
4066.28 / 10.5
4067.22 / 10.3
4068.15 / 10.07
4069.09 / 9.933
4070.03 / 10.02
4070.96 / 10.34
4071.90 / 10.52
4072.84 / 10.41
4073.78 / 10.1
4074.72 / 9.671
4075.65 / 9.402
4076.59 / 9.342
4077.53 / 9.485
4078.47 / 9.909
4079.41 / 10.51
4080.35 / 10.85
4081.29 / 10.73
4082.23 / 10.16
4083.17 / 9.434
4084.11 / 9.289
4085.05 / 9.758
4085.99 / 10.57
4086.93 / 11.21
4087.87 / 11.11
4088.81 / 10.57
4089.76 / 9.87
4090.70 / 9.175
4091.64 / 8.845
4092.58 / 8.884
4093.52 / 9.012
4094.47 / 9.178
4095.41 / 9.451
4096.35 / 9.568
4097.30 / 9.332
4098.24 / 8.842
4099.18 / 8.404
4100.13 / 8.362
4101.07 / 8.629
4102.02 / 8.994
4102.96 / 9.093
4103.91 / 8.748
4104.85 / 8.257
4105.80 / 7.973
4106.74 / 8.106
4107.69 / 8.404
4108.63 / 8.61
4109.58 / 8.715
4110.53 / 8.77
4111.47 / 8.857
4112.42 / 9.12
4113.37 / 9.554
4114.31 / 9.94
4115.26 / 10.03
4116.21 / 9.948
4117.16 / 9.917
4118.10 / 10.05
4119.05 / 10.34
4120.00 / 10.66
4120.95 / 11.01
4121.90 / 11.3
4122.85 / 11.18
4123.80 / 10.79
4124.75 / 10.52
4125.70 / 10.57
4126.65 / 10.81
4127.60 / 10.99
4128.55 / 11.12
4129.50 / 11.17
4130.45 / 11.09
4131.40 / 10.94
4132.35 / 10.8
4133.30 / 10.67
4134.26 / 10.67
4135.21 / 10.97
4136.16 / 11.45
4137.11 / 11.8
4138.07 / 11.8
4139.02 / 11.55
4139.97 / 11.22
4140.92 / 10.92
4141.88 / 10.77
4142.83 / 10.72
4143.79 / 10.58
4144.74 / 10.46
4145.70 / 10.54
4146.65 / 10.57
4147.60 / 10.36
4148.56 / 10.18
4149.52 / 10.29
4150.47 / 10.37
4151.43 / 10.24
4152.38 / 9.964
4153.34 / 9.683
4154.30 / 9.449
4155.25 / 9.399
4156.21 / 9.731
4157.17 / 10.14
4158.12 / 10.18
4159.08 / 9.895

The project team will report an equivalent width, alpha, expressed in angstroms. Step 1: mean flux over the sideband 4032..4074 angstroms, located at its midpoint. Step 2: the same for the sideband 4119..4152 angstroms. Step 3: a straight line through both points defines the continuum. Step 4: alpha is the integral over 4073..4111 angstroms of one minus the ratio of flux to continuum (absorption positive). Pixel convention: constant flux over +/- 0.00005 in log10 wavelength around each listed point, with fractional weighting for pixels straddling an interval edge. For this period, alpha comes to 4.4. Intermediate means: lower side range 10.4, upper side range 10.8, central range 9.39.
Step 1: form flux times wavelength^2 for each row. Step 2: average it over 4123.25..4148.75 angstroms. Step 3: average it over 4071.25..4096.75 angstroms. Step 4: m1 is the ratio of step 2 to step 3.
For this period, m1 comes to 1.1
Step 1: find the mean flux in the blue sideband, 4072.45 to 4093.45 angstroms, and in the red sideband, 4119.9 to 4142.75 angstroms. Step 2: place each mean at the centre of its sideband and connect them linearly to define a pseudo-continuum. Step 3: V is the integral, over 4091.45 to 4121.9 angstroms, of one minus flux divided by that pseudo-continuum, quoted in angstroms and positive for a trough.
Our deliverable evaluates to 3.7 angstroms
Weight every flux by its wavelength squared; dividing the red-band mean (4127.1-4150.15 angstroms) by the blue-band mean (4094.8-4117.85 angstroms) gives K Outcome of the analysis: 1.23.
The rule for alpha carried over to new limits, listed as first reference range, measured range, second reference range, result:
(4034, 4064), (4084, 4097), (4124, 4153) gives 1.1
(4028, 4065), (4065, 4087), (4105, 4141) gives 0.6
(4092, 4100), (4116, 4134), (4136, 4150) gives -1.0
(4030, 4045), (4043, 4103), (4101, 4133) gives 1.3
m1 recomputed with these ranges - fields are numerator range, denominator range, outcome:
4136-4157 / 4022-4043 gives 1.08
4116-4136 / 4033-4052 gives 1.05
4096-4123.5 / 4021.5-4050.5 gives 0.94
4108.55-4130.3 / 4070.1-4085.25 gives 1.04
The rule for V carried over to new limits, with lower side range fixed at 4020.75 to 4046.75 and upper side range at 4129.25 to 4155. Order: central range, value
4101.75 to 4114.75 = 2.2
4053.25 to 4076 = 0.5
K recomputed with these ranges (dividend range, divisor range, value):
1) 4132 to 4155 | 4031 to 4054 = 1.06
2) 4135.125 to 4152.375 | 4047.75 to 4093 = 1.10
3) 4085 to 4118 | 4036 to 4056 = 0.88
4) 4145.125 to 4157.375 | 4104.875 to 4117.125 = 1.14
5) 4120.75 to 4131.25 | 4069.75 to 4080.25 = 1.12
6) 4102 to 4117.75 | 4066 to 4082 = 0.91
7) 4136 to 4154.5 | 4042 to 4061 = 1.07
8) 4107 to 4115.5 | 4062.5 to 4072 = 0.90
